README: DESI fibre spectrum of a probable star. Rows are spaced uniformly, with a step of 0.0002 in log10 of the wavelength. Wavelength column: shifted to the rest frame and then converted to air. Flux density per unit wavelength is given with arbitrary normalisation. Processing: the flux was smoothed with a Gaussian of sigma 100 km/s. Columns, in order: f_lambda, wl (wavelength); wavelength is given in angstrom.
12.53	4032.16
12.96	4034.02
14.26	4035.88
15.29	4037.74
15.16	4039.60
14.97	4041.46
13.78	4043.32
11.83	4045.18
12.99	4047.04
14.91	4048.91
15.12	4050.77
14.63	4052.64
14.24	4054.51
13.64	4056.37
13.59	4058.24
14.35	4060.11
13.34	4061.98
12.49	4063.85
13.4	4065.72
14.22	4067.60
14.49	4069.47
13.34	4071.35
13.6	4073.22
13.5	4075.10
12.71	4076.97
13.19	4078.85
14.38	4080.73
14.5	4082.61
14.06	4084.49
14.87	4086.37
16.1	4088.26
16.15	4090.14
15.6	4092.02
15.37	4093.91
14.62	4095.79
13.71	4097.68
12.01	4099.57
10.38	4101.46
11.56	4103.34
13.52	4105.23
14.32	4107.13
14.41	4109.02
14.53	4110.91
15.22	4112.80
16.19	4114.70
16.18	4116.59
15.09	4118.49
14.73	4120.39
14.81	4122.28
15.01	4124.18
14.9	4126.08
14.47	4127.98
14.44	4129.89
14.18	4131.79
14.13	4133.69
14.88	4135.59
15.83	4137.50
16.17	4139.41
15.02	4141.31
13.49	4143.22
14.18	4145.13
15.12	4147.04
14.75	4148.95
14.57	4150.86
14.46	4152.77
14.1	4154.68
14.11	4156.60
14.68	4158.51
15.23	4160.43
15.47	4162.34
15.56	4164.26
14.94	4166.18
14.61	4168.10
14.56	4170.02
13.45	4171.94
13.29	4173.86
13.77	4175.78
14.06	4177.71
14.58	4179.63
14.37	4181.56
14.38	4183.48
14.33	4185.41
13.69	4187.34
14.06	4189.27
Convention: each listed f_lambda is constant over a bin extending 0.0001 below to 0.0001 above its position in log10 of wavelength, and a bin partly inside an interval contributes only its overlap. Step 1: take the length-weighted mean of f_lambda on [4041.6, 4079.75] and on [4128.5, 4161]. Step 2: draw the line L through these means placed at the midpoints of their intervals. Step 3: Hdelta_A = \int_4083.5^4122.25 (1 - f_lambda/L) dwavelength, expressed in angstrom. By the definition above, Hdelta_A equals -0.7 angstrom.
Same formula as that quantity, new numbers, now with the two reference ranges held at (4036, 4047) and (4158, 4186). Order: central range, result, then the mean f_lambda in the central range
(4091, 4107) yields 1.0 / 13.4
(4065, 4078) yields 0.5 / 13.6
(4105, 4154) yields -1.5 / 14.8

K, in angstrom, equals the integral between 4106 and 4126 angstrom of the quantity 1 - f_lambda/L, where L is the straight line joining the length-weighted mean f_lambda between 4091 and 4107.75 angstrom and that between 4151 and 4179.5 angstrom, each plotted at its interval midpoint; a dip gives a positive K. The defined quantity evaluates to -1.9 angstrom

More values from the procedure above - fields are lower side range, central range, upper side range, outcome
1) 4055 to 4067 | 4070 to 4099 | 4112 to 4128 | -0.31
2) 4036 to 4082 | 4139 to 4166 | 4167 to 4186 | -1.27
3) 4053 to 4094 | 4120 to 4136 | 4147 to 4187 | -0.31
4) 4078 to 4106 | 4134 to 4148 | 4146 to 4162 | -0.38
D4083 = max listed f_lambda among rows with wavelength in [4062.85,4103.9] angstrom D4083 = 16.15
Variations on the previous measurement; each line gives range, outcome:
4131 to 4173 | 16.17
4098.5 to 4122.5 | 16.19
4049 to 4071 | 15.12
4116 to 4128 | 16.18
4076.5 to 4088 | 14.87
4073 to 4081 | 14.38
